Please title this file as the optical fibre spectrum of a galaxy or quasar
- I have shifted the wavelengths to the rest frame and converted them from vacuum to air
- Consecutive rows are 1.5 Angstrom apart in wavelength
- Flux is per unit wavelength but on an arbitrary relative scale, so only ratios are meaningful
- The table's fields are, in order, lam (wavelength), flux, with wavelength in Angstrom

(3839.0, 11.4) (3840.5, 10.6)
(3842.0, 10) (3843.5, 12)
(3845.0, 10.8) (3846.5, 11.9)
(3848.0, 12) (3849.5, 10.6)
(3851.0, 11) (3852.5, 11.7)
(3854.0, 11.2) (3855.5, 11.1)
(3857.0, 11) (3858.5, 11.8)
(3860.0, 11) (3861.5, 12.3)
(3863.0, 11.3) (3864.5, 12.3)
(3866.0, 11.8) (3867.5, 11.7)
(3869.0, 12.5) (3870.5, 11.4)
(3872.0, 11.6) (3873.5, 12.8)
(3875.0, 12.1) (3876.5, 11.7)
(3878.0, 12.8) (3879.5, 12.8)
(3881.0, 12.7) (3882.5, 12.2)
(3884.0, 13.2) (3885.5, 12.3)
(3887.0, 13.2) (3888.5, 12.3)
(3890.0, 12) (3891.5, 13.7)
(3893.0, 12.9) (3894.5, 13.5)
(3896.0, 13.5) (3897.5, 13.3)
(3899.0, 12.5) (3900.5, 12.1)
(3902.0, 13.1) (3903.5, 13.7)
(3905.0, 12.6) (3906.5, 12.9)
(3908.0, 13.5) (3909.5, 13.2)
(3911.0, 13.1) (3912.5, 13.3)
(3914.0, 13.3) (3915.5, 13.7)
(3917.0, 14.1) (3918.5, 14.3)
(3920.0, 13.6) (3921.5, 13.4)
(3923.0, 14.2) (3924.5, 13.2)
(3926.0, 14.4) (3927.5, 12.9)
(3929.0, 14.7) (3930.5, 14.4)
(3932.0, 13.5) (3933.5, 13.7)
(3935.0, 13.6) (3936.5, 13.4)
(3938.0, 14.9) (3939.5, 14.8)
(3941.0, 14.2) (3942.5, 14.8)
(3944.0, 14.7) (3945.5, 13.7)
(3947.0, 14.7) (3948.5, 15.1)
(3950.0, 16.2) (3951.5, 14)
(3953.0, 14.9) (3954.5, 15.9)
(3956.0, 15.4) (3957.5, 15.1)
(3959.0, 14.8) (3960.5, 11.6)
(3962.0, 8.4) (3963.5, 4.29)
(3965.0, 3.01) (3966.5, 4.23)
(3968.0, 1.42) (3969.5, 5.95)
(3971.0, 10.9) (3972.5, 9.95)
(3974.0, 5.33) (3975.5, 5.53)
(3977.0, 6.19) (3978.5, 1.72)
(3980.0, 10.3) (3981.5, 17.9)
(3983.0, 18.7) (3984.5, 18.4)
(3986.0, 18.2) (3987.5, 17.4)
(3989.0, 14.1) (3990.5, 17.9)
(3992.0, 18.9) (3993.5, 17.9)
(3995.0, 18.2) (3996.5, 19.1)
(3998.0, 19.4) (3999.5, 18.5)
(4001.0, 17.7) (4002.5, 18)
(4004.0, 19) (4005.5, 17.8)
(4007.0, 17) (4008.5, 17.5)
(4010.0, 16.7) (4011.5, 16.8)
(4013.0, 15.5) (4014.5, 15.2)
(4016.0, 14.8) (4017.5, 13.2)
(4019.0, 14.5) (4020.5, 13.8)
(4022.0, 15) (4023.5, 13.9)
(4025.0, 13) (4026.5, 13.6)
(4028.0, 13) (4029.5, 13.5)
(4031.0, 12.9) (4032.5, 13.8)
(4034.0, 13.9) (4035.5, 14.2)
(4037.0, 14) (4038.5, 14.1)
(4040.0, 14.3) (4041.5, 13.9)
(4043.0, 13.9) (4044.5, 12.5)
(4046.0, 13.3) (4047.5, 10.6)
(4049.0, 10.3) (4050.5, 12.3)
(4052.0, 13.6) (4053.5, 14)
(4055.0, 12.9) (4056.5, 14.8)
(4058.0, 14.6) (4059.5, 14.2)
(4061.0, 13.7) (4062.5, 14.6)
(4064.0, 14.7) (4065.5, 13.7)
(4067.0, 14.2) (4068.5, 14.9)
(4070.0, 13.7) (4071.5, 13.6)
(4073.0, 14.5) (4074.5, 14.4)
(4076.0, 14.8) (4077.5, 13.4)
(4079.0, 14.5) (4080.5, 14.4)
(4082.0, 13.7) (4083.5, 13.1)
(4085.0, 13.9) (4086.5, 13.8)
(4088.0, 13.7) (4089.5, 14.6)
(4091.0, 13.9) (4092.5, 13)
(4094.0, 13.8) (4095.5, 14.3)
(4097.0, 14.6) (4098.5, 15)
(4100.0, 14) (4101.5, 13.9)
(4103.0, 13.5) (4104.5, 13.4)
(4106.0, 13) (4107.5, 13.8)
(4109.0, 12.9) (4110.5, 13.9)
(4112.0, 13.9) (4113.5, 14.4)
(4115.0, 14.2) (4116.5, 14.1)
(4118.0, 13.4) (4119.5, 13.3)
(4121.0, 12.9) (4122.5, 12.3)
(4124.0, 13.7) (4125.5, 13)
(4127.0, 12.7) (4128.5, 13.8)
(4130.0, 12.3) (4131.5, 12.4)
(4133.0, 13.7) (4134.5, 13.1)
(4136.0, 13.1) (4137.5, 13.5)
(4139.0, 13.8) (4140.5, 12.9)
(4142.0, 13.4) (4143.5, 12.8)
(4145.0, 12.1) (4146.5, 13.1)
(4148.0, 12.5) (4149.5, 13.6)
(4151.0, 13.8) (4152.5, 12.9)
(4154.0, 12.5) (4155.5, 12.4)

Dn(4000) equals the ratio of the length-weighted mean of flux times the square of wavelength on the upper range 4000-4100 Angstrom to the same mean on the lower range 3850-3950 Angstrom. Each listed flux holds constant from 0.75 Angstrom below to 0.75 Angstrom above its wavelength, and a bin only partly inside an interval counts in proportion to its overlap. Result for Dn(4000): 1.18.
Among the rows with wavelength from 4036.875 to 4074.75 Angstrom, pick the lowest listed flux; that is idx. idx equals 10.3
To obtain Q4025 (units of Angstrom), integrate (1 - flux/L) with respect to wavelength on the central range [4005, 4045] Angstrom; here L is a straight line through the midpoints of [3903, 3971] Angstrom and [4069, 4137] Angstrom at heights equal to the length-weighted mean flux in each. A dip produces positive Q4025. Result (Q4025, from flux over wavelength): -3.9 Angstrom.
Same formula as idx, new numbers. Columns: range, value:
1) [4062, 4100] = 13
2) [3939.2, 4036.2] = 1.42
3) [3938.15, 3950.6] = 13.7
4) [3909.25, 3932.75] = 12.9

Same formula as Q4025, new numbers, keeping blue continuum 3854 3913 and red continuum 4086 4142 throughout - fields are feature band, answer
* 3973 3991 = 0.57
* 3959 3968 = 4.37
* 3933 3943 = -1.16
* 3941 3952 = -1.69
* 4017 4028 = -0.58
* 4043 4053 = 0.72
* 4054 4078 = -1.53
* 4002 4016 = -4.14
